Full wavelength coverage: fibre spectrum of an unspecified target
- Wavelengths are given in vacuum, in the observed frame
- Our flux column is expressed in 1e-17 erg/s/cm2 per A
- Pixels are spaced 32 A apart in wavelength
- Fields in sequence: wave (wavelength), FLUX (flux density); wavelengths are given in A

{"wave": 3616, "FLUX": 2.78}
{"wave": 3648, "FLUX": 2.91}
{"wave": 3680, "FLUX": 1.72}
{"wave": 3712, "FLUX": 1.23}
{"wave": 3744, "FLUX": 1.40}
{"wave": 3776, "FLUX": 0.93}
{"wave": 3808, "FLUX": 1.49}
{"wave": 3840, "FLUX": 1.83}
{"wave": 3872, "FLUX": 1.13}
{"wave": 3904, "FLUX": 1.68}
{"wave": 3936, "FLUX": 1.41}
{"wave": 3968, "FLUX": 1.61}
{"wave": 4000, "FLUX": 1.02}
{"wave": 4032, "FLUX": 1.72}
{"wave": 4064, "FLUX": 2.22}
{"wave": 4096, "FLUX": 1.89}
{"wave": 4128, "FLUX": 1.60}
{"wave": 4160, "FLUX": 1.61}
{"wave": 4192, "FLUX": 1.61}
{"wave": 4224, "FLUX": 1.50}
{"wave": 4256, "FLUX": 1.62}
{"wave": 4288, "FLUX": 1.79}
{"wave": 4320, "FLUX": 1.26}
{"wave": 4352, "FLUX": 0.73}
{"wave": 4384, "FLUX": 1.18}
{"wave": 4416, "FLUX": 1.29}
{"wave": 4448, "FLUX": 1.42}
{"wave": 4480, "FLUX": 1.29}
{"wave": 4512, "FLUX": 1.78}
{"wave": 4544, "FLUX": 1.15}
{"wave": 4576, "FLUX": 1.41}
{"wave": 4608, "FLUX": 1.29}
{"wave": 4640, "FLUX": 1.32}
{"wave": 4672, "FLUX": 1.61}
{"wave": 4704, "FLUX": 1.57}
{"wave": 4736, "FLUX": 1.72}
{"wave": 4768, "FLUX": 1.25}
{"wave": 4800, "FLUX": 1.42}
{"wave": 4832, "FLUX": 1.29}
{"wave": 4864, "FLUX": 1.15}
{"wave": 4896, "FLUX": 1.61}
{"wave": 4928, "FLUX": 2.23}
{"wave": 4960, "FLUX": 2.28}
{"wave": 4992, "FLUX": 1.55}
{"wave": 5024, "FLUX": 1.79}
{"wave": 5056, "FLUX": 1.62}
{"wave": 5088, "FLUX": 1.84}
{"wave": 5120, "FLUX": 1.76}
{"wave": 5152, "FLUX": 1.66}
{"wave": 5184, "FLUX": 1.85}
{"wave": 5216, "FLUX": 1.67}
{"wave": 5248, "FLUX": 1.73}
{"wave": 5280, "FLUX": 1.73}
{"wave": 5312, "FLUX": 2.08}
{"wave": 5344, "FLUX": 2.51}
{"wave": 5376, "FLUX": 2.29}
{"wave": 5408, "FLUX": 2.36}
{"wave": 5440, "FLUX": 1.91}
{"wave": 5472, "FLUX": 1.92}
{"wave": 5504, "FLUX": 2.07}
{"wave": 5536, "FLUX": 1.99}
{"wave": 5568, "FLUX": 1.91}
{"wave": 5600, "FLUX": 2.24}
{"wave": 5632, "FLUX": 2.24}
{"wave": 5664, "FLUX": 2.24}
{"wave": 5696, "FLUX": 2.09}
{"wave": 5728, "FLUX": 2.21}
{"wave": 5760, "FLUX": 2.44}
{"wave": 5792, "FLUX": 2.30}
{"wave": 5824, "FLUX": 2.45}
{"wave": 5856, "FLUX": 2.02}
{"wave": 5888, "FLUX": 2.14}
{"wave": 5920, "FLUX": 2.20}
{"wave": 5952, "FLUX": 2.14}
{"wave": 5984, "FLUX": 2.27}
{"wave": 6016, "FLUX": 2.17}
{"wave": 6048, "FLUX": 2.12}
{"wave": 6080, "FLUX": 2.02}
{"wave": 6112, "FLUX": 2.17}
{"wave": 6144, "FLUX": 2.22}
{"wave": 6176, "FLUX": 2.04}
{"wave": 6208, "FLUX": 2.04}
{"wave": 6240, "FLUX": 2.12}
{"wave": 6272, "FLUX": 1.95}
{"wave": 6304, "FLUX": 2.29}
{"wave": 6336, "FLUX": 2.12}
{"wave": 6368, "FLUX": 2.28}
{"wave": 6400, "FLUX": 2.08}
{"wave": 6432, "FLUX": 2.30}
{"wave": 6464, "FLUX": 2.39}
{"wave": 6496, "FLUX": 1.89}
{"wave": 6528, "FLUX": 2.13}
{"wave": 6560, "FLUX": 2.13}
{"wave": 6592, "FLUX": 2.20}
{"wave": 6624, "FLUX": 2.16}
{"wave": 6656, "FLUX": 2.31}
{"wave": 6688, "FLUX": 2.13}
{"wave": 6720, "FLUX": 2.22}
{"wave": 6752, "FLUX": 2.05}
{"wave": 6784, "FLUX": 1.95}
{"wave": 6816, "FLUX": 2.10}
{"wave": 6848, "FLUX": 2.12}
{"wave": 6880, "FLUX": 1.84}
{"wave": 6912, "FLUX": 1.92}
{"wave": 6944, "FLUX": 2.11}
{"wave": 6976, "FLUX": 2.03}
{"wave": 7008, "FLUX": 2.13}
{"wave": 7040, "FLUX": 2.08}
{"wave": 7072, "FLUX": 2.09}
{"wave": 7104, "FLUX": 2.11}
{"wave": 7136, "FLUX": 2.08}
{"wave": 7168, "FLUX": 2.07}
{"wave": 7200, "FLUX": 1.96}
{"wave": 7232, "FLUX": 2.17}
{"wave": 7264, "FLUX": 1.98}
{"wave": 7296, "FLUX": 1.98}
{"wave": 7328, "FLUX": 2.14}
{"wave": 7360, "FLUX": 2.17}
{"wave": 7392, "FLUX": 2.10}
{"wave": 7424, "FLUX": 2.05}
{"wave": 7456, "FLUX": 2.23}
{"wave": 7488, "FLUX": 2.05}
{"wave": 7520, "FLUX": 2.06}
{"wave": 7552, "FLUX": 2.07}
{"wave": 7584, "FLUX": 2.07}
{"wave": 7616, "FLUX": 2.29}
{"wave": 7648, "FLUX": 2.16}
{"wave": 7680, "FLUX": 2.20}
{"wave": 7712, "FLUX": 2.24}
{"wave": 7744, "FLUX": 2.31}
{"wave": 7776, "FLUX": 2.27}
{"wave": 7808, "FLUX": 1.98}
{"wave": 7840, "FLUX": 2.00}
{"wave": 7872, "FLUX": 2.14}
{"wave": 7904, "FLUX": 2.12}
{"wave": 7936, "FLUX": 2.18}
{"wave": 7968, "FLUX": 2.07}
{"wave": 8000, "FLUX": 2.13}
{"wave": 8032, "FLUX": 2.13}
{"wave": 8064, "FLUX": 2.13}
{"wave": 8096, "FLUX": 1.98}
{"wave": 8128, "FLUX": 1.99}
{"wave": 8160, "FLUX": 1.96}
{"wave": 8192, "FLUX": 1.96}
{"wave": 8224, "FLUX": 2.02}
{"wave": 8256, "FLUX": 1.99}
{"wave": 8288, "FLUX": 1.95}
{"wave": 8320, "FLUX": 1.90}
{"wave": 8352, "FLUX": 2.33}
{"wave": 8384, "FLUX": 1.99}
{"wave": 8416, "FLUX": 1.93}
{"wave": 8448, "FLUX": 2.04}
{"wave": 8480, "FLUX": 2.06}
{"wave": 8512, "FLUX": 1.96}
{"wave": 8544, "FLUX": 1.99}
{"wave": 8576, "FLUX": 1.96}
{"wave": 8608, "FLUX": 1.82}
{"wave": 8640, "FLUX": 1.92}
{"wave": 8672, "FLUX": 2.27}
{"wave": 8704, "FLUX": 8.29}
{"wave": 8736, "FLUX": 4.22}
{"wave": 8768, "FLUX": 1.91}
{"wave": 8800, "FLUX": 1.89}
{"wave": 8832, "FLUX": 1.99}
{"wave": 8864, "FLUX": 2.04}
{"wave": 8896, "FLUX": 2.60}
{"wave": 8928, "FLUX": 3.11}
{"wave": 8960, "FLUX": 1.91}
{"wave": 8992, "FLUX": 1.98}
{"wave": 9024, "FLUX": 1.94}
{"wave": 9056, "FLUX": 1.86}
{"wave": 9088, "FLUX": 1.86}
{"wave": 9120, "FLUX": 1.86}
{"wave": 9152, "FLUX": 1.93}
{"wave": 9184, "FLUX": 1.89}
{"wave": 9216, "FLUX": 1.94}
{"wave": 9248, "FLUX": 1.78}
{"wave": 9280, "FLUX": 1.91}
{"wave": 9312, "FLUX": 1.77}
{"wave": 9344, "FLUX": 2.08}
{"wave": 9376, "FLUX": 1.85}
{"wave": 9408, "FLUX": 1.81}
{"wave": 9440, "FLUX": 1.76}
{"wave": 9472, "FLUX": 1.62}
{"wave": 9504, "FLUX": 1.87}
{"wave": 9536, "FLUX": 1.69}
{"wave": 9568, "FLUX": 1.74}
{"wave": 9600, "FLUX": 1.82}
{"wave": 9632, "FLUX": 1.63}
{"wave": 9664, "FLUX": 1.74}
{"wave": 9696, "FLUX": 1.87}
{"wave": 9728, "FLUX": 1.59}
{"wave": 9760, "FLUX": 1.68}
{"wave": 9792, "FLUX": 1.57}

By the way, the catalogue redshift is 0.33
